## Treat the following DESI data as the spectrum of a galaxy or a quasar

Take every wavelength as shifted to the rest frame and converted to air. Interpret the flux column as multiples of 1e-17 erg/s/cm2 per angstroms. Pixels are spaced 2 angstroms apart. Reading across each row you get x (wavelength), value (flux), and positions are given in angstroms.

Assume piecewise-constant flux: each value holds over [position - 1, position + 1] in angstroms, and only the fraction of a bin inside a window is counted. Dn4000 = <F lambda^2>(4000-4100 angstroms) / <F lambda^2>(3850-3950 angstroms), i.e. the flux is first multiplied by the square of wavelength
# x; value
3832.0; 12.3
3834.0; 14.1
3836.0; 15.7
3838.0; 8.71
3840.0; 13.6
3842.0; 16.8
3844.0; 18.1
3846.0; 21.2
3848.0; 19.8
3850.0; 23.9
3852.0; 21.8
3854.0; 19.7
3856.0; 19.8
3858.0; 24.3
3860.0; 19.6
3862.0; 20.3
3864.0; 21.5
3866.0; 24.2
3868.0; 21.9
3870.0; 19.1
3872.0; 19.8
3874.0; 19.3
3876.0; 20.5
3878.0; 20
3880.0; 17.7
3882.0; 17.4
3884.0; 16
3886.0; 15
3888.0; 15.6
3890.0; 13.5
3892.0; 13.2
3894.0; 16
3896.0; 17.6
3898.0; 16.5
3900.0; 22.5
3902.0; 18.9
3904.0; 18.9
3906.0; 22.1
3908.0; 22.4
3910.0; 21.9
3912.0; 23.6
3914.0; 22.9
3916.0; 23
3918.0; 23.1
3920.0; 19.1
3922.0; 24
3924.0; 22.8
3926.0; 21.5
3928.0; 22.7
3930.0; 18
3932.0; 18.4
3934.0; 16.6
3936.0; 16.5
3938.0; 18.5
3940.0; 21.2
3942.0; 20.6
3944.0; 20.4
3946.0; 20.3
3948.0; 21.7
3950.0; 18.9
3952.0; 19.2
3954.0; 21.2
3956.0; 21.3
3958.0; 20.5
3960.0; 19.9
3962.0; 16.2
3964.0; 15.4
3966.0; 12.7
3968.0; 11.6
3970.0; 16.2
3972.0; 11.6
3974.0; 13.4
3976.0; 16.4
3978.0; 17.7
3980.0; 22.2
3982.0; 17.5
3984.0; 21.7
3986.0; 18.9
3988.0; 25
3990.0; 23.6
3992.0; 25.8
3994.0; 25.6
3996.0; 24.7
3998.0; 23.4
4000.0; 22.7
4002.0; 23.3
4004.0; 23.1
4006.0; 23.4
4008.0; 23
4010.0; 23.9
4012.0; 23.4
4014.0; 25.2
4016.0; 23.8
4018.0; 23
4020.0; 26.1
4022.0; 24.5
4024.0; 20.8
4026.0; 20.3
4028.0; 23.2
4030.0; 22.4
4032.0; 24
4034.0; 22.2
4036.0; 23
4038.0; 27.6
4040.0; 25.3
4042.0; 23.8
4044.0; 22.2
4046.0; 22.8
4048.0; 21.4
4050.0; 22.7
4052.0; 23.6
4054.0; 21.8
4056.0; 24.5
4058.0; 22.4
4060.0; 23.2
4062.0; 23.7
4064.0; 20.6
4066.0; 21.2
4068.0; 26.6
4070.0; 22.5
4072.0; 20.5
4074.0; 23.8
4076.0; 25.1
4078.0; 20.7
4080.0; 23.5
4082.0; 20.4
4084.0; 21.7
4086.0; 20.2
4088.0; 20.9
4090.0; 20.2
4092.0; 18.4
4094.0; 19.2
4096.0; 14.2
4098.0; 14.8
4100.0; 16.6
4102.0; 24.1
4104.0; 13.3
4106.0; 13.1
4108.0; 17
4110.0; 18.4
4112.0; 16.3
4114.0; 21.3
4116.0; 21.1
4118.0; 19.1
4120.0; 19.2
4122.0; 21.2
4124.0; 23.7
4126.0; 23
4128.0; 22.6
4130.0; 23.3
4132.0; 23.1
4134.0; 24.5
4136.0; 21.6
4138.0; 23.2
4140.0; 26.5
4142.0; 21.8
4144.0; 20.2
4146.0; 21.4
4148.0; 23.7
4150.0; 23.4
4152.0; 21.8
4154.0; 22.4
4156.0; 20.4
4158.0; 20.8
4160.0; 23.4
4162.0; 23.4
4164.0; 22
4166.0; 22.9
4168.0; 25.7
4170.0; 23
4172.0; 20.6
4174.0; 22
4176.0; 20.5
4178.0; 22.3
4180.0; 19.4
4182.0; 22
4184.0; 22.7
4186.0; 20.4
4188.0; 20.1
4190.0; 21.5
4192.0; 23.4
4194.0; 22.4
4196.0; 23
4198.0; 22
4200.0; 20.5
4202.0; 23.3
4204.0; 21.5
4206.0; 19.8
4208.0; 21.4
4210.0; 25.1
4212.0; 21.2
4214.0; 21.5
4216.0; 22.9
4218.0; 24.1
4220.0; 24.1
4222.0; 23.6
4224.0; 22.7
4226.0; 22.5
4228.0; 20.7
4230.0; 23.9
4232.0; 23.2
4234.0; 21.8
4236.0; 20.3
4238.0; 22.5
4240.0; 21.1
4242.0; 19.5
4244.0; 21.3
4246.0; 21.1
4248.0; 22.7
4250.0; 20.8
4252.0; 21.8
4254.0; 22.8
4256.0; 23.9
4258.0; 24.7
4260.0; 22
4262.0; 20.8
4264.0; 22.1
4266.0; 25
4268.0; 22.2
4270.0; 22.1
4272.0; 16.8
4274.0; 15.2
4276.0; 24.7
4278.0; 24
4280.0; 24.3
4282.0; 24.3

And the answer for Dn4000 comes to 1.2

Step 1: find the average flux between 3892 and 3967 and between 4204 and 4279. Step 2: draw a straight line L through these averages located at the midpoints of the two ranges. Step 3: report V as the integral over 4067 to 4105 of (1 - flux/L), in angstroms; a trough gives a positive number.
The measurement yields 1.0 angstroms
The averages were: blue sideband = 19.8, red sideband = 22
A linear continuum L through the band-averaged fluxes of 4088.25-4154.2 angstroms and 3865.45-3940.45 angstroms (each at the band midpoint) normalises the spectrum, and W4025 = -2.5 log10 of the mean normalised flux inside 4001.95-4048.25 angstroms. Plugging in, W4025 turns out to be -0.173 mag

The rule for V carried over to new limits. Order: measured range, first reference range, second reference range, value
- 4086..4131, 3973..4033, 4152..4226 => 6.28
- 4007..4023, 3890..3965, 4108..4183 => -2.68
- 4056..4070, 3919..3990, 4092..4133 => -2.86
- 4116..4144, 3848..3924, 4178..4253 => -1.26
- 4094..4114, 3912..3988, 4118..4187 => 4.38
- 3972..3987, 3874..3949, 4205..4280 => 1.65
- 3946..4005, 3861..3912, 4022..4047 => 5.00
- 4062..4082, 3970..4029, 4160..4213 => -0.66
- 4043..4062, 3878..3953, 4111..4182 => -1.65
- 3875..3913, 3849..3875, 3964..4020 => 4.87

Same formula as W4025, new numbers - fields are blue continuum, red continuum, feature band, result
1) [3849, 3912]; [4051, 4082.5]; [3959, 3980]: 0.34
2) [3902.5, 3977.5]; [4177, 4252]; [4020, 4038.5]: -0.15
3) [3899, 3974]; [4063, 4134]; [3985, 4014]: -0.19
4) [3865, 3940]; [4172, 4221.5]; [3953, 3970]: 0.16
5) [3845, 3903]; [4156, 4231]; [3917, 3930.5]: -0.11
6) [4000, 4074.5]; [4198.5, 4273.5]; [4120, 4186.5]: 0.01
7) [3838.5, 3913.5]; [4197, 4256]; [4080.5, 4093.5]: 0.03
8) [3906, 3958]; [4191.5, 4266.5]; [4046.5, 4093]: -0.03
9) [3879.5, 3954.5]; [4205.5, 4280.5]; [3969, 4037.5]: -0.09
